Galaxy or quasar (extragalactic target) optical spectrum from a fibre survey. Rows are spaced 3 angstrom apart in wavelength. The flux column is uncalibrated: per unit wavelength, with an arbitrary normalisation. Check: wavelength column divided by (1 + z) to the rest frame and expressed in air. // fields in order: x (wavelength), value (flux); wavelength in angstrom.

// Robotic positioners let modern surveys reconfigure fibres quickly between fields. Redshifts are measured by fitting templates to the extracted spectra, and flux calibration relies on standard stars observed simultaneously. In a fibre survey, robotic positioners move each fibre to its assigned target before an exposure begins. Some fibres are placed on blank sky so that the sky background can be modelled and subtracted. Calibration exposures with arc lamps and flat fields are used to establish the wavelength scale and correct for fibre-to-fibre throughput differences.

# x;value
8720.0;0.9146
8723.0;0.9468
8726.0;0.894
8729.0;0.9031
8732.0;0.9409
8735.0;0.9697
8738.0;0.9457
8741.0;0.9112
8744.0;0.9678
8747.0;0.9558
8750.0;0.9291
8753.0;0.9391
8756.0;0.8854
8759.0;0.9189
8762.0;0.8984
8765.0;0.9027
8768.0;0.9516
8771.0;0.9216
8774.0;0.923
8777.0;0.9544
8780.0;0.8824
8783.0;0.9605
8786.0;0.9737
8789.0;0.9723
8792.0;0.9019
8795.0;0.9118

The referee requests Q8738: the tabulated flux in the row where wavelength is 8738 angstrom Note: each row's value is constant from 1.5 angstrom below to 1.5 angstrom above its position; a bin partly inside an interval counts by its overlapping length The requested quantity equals 0.9457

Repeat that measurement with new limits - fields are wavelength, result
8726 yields 0.894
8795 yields 0.9118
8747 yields 0.9558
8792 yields 0.9019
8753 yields 0.9391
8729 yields 0.9031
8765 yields 0.9027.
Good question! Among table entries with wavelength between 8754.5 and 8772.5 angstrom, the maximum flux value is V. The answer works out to 0.9516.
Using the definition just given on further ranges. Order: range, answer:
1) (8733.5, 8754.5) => 0.9697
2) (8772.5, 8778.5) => 0.9544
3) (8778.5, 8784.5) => 0.9605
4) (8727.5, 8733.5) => 0.9409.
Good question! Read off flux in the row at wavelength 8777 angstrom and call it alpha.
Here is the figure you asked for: 0.9544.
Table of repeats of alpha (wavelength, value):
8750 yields 0.9291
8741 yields 0.9112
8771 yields 0.9216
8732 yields 0.9409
